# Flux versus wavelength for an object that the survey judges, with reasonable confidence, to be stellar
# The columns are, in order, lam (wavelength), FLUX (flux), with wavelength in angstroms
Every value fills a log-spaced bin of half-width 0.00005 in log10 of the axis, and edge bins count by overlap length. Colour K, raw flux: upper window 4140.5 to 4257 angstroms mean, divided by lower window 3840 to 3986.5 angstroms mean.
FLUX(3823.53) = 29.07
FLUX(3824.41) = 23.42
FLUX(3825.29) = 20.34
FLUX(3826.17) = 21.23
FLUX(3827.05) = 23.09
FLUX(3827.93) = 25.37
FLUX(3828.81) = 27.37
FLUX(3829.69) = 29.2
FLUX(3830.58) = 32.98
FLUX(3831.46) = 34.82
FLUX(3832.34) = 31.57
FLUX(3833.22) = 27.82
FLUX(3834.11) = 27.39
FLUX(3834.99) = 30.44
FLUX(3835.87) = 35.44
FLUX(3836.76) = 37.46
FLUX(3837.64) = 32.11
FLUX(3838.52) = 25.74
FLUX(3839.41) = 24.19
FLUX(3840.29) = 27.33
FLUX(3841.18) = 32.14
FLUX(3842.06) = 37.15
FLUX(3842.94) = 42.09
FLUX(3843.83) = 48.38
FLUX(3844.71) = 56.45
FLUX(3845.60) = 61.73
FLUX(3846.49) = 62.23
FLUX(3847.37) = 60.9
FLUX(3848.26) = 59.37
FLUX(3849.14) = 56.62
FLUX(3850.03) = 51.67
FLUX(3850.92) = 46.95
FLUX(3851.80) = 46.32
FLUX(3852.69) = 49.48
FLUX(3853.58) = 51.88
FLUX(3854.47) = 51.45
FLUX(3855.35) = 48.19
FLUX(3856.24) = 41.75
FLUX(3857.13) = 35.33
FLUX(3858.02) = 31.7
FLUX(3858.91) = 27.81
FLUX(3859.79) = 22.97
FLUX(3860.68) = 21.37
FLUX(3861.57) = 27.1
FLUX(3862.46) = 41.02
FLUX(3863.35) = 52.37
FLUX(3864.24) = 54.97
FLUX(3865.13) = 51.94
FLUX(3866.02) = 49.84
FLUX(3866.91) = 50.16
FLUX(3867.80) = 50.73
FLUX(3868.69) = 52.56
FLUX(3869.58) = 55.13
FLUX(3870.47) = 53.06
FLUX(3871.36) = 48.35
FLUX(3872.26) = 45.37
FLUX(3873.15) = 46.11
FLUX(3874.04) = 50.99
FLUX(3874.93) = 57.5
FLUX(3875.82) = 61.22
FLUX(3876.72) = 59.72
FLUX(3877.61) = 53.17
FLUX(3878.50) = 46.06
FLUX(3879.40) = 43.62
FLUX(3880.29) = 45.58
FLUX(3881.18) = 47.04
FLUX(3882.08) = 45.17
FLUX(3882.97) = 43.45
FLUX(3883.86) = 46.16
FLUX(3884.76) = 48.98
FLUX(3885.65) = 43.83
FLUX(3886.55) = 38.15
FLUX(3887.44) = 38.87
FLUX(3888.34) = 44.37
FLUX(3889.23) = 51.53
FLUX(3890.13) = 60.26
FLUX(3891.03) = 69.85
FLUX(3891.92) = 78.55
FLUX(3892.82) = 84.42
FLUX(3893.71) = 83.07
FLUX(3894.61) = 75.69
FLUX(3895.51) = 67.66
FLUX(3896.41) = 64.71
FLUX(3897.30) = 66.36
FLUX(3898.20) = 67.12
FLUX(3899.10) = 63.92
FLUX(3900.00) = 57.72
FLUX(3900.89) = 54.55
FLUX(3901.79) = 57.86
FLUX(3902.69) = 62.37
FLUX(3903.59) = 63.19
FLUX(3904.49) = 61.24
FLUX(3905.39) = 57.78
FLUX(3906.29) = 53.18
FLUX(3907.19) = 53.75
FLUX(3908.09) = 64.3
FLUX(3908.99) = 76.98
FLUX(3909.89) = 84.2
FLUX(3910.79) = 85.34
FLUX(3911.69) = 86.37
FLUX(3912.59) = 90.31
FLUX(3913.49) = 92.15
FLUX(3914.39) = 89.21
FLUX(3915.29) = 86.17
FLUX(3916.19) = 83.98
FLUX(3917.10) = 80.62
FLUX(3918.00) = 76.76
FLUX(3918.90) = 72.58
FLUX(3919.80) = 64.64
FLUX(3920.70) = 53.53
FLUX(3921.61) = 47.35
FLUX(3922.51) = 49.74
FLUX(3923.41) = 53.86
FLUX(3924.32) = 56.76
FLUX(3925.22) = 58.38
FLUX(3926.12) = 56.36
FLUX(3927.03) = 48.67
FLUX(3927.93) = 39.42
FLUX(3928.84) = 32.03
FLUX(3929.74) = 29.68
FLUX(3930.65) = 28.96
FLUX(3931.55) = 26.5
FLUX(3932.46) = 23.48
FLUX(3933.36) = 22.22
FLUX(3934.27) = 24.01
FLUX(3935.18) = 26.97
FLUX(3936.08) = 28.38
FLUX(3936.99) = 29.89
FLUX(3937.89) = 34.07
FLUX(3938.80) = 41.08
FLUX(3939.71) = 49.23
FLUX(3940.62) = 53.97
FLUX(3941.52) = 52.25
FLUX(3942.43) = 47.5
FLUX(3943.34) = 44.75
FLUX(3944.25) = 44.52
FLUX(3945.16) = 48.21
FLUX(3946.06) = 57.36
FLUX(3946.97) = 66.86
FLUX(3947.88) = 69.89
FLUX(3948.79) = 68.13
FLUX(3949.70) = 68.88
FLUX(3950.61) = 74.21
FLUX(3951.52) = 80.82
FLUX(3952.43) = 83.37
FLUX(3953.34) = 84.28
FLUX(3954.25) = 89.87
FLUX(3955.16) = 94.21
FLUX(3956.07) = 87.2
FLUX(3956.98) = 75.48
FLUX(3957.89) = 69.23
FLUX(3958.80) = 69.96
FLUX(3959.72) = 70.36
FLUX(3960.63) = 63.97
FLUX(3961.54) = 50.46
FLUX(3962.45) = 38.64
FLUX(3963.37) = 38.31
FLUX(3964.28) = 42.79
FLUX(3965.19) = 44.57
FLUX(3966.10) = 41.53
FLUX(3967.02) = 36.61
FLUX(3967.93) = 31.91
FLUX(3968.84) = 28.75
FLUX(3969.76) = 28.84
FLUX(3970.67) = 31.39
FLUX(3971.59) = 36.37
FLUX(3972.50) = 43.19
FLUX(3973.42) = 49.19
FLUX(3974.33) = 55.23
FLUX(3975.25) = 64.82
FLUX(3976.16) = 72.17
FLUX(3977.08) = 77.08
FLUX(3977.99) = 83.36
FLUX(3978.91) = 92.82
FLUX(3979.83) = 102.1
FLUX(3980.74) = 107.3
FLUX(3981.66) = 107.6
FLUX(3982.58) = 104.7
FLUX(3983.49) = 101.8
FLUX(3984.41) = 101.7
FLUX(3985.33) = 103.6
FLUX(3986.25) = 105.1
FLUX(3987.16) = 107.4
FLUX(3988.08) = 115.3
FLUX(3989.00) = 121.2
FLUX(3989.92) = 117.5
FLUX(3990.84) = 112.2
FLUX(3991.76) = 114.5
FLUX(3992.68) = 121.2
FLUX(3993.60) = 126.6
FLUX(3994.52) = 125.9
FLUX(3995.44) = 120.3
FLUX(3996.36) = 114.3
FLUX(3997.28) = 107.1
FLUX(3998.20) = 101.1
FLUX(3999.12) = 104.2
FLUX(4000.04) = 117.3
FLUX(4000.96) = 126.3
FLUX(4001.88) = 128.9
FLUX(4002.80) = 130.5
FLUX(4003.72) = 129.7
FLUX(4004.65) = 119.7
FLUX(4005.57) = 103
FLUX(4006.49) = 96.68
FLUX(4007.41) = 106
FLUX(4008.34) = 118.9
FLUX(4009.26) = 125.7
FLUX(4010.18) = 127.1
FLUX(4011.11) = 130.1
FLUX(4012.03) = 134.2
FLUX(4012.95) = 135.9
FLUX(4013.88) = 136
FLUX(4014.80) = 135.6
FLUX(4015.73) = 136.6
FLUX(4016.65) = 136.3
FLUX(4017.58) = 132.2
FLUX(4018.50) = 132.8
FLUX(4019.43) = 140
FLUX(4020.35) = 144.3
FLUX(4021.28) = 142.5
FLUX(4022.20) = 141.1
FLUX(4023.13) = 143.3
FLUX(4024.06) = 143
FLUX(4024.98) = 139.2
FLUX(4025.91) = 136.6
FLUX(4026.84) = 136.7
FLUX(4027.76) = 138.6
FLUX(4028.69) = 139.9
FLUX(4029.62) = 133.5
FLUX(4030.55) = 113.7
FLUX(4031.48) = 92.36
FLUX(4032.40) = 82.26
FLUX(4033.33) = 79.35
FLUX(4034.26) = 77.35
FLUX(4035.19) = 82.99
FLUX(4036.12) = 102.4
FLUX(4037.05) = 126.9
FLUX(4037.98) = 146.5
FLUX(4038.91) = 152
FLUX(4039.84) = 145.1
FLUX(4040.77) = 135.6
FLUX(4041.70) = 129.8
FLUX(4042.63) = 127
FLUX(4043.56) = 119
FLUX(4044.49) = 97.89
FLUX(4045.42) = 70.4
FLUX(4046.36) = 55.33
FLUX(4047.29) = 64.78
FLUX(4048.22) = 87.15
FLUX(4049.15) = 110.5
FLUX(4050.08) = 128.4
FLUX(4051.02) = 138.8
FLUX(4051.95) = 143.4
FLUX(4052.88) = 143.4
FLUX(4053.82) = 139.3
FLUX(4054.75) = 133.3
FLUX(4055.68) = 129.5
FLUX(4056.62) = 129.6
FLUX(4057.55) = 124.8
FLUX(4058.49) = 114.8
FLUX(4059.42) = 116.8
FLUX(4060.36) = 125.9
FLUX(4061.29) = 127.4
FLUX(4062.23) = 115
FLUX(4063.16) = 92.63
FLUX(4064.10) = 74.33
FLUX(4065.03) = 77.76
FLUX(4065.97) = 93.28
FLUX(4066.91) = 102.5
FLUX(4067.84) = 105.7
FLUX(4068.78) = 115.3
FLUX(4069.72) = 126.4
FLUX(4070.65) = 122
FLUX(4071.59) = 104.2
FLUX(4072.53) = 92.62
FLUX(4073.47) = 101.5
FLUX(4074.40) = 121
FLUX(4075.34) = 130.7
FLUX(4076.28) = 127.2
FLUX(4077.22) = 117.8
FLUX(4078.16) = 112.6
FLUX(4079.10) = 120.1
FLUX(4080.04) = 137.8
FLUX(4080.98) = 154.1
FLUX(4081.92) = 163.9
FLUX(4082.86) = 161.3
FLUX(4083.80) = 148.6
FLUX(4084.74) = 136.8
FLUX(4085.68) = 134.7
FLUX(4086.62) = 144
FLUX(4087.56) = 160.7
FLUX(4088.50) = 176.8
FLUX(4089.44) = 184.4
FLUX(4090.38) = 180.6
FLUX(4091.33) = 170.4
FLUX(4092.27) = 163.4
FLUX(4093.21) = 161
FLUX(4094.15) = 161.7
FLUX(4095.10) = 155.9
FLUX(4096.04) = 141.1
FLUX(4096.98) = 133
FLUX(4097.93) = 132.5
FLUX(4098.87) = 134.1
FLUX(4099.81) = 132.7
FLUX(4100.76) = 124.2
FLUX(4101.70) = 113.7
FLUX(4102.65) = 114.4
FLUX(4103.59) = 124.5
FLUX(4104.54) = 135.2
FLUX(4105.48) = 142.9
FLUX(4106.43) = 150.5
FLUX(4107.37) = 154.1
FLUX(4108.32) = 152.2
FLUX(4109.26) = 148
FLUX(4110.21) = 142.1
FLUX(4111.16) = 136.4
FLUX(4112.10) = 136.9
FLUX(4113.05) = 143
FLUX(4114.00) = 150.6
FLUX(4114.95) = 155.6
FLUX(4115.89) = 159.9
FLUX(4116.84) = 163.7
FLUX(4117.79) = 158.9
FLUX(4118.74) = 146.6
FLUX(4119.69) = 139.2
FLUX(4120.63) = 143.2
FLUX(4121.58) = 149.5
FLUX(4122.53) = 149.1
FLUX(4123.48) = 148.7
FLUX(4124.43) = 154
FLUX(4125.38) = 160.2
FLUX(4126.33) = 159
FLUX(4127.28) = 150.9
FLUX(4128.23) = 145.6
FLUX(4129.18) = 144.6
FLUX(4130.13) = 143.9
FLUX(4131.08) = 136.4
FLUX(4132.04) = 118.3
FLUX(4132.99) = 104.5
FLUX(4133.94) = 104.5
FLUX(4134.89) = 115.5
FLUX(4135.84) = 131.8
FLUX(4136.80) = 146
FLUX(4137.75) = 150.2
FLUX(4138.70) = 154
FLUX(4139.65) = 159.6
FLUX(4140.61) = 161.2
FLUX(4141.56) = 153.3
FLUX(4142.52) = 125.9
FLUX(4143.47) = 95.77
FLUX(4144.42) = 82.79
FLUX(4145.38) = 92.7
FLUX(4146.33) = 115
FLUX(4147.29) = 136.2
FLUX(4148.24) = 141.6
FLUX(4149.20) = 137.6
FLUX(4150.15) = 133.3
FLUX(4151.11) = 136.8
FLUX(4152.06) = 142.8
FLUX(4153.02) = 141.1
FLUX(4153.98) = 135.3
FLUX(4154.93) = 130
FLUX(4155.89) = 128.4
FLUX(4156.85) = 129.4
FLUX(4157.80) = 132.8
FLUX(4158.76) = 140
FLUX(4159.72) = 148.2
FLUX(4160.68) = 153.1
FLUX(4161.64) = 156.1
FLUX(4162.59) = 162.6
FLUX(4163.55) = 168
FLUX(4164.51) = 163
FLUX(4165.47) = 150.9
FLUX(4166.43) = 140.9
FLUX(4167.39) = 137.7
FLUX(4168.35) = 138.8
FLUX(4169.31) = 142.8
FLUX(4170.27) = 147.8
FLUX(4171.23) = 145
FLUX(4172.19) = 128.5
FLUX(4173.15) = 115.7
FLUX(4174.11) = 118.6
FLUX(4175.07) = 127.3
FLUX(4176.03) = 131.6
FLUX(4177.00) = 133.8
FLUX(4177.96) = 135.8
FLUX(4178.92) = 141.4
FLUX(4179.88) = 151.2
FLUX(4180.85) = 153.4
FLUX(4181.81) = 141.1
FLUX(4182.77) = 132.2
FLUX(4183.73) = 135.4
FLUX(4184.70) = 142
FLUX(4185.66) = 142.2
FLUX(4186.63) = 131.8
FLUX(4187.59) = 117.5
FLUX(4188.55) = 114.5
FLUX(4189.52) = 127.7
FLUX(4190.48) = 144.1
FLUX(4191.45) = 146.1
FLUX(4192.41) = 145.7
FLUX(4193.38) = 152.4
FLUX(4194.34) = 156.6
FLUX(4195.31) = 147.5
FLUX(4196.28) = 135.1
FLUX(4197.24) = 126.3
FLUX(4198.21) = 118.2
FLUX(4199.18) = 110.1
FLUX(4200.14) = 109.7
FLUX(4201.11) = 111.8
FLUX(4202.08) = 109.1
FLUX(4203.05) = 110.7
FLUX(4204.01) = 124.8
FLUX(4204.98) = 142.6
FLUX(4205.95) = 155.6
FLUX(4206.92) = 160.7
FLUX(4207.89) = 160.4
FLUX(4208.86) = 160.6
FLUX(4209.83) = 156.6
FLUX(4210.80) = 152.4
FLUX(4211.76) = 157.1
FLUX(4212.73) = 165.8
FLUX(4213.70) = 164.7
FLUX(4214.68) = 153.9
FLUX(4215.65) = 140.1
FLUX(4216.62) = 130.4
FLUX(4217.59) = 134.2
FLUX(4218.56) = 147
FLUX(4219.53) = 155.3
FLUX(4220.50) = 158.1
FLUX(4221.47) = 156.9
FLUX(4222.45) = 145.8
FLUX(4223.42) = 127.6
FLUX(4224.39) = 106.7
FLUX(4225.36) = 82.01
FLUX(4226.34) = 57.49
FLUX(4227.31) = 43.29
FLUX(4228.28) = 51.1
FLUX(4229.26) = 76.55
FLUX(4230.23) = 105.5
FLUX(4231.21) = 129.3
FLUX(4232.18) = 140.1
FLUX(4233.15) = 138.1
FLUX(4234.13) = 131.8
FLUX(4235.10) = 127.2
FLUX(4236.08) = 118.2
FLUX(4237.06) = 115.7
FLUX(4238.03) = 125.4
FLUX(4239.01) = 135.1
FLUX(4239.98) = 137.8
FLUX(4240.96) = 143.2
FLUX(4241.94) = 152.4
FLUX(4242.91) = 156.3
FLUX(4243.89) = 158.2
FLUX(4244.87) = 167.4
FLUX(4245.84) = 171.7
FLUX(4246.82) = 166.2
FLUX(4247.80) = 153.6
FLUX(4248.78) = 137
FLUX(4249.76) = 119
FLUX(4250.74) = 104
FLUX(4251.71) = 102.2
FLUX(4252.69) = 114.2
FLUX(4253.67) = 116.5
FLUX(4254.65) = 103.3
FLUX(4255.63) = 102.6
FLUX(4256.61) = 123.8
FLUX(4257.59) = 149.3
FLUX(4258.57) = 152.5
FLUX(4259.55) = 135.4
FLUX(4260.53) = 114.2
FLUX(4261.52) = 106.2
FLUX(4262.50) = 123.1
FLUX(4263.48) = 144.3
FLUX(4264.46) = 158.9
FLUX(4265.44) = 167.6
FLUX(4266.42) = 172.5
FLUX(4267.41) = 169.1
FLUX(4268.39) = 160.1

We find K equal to 2.3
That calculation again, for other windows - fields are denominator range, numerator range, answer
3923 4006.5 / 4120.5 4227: 1.90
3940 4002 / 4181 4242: 1.67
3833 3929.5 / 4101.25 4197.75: 2.59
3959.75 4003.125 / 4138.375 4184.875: 1.62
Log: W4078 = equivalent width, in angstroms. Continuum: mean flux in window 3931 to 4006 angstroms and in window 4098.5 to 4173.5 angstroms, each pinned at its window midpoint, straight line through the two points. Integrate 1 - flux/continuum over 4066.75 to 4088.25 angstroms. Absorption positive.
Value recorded -2.1 angstroms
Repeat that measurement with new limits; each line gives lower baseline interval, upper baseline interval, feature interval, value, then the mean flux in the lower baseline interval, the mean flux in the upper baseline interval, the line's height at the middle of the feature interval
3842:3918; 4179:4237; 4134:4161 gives -3.6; 56.5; 132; 118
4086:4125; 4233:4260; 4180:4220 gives -0.3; 148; 134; 139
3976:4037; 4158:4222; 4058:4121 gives -3.3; 117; 141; 128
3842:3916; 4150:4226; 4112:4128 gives -4.1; 55.8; 139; 121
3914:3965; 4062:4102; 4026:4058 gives -1.8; 56.2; 132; 111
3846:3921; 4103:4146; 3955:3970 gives 5.5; 57.2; 140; 84.5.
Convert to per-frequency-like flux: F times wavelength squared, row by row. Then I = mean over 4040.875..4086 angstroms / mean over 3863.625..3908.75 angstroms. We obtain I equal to 2.3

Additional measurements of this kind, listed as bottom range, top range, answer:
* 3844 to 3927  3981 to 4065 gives 2.24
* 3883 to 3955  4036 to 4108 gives 2.35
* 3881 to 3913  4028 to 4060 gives 1.99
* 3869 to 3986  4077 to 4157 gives 2.59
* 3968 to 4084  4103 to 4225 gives 1.32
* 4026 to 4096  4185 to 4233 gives 1.13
